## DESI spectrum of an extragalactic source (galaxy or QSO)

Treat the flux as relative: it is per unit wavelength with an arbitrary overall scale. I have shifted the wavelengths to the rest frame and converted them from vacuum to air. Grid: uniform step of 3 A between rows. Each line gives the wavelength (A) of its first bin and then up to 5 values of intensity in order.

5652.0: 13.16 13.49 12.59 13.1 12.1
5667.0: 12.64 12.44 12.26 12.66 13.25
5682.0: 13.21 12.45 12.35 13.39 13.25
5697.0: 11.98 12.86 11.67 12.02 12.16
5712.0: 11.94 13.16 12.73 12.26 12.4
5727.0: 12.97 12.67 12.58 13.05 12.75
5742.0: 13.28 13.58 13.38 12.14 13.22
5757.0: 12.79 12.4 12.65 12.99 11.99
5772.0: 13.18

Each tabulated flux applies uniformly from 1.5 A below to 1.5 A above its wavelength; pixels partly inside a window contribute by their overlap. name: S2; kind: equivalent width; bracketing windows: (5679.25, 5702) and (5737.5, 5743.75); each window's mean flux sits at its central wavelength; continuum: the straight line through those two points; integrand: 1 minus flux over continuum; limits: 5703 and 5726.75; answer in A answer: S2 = 1.0 A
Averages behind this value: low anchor 12.8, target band 12.4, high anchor 13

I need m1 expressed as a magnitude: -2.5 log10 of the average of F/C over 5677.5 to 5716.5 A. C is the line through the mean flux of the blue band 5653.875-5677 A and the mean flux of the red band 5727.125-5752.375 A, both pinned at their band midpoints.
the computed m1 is 0.02 mag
